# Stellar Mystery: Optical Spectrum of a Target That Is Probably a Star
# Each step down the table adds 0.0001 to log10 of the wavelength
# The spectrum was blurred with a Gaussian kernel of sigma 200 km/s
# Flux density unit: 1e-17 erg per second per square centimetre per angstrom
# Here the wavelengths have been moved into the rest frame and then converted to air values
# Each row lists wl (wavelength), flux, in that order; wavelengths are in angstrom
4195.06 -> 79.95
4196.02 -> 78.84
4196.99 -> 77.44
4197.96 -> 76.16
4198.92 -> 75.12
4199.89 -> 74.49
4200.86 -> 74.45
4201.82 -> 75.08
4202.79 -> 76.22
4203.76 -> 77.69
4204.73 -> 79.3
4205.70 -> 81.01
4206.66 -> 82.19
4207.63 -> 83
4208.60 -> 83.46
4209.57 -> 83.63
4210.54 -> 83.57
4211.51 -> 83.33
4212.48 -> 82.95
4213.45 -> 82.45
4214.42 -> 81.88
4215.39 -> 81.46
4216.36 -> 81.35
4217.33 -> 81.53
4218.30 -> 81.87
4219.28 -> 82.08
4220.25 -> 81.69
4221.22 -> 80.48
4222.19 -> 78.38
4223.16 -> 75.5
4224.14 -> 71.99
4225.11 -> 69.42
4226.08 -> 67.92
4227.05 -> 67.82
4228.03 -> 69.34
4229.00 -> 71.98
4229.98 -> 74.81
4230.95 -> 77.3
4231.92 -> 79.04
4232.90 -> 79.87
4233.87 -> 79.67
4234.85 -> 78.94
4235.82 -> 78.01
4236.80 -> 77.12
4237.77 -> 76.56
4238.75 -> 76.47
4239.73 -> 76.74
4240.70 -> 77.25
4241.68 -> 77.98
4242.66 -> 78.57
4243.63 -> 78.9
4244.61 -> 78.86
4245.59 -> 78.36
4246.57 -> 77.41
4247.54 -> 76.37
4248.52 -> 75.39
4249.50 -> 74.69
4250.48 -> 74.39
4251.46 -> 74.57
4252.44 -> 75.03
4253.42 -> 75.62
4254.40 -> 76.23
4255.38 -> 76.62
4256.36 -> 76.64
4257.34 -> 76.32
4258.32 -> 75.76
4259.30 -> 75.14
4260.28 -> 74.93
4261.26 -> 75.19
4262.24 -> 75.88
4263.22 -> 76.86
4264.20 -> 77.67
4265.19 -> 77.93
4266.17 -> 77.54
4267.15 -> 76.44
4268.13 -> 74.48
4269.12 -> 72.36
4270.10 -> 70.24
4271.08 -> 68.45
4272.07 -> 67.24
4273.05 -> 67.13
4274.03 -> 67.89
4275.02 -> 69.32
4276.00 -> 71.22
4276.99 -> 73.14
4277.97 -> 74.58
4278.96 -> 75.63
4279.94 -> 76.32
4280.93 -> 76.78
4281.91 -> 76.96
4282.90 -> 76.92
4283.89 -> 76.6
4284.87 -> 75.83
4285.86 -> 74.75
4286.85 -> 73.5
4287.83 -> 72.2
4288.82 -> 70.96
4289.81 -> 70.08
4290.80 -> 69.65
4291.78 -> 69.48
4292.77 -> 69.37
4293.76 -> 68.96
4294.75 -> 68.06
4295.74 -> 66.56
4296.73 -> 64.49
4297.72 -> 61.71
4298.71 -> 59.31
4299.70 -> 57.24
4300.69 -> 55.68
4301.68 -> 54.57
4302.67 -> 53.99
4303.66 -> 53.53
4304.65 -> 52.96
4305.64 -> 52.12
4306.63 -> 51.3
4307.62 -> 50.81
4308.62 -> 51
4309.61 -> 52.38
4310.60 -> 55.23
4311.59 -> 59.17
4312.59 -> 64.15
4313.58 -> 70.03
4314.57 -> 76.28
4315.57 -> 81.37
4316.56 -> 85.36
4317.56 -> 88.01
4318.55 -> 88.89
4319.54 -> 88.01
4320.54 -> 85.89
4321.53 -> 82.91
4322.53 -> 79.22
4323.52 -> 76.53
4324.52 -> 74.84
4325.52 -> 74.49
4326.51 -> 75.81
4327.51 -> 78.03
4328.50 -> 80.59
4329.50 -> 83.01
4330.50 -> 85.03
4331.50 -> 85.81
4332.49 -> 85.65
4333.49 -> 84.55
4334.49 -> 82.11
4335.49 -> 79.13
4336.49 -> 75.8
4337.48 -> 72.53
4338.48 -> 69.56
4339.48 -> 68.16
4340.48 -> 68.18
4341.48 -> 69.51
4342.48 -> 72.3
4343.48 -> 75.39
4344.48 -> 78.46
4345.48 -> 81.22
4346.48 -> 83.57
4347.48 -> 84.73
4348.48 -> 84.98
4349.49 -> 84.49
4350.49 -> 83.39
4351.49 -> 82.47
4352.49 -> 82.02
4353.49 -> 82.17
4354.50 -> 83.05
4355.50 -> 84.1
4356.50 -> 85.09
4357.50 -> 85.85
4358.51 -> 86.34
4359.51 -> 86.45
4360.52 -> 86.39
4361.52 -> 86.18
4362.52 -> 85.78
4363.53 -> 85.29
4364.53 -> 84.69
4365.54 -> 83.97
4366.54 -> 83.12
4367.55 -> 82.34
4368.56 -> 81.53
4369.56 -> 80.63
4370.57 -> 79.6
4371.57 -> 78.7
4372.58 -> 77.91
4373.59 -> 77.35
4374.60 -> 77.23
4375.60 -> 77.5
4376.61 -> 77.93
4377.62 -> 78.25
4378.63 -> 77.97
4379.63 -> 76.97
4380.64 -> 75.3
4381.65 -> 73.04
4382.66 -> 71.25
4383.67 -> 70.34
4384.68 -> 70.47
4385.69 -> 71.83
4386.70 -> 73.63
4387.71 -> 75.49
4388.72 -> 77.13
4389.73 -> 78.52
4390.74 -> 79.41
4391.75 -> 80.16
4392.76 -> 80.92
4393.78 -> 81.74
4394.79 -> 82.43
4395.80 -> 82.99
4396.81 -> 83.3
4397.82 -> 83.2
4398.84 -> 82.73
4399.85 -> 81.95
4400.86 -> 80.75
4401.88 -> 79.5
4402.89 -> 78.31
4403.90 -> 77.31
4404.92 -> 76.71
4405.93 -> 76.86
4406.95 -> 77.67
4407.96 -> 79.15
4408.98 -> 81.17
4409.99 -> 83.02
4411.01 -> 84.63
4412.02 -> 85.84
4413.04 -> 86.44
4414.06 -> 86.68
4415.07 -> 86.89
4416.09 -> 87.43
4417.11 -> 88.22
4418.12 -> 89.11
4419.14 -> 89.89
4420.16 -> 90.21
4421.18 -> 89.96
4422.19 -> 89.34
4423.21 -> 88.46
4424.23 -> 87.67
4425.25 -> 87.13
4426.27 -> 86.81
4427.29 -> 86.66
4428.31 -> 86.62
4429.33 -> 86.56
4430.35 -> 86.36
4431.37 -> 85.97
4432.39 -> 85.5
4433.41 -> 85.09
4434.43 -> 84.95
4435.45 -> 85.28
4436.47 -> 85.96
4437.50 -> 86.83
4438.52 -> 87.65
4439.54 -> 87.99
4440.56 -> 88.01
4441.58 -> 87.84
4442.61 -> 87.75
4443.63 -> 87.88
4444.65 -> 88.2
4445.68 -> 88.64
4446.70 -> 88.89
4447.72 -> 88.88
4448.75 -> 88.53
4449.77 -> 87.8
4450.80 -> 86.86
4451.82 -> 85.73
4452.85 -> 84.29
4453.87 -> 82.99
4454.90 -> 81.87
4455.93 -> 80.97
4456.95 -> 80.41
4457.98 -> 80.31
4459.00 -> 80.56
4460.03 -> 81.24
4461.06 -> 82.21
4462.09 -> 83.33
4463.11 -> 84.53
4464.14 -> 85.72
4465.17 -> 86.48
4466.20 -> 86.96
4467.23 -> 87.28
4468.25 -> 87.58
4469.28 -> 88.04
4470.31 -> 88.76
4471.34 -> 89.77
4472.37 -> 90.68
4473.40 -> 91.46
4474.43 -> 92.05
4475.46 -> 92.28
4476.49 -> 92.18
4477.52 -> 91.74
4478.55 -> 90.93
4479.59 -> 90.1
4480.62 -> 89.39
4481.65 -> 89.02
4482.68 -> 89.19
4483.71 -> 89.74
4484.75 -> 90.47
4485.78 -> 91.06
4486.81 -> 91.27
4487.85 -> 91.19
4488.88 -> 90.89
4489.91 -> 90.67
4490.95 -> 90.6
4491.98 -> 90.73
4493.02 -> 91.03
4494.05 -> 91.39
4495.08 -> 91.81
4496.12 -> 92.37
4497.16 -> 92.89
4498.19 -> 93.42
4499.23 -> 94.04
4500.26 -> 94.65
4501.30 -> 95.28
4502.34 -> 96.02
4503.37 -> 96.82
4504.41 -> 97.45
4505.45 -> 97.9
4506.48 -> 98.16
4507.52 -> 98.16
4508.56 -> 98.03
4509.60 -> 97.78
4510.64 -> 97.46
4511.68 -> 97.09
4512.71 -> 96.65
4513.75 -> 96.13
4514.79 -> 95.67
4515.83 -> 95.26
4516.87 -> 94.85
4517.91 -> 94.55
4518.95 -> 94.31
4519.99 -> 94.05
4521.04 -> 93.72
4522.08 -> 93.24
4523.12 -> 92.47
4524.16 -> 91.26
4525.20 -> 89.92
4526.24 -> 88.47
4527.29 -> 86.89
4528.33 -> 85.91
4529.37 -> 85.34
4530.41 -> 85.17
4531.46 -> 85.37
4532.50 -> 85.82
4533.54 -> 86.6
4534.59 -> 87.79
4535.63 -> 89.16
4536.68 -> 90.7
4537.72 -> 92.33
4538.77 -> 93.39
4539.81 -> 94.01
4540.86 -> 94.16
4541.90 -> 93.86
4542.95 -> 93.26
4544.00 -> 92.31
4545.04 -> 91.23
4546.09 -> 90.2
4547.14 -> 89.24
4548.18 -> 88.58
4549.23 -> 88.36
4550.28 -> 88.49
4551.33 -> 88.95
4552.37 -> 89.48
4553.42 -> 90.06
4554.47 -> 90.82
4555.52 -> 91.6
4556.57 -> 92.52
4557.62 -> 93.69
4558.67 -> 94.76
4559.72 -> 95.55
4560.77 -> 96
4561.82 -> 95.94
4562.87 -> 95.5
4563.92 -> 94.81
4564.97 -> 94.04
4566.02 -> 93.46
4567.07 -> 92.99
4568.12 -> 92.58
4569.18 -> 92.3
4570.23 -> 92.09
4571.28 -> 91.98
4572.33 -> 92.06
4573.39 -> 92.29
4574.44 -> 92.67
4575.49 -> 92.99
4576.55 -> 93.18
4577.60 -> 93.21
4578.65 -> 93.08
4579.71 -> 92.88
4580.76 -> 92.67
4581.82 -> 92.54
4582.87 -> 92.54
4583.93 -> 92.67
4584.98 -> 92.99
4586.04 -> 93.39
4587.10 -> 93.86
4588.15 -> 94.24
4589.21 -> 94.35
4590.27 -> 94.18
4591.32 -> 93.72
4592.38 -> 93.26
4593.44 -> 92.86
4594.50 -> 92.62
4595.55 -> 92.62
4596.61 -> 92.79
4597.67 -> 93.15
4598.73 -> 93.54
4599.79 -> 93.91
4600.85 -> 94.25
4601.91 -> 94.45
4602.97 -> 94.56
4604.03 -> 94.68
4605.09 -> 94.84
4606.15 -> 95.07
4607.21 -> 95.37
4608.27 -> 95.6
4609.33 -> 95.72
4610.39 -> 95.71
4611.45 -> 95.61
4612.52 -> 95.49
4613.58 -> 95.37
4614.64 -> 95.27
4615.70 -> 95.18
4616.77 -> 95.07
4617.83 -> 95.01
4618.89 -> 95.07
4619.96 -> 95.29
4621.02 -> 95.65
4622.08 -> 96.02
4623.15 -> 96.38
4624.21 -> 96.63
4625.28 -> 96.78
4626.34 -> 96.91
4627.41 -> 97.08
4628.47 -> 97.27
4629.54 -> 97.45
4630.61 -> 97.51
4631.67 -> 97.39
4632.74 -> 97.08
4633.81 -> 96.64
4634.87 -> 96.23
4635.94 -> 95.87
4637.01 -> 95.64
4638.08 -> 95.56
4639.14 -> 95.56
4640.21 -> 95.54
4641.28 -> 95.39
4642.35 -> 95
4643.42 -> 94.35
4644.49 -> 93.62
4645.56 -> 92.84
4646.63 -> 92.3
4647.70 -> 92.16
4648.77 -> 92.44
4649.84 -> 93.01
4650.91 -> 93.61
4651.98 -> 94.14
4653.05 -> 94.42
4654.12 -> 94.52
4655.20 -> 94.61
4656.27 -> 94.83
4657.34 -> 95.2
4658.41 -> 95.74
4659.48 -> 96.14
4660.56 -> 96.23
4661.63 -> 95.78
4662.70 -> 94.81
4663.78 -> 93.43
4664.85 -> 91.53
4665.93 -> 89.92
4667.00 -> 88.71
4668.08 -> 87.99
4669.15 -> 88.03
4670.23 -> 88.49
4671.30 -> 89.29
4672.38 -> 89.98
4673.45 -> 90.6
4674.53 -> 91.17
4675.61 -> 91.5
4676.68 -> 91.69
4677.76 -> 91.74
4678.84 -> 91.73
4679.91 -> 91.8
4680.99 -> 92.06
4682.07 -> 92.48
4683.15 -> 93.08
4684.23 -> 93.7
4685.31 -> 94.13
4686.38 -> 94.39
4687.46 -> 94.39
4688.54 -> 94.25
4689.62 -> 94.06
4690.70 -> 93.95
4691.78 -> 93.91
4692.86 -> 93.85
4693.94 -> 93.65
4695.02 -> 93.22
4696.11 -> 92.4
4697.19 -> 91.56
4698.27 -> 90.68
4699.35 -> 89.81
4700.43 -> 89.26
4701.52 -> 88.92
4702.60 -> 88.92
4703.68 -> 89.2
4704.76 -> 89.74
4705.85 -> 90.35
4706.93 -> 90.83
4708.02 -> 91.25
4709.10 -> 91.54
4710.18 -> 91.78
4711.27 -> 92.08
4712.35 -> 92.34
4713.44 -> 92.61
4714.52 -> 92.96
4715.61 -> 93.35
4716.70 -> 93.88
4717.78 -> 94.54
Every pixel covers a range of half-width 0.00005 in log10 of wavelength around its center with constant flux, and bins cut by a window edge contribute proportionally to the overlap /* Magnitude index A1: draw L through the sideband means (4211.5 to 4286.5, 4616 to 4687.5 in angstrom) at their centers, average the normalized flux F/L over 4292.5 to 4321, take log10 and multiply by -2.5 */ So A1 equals 0.21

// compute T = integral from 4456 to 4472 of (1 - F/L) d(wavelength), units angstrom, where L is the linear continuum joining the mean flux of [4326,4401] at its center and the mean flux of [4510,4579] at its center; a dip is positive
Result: 0.3 angstrom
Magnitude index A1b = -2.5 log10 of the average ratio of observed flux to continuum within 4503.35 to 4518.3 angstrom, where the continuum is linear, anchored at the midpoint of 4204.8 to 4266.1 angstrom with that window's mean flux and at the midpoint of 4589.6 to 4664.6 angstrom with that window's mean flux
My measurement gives -0.08 mag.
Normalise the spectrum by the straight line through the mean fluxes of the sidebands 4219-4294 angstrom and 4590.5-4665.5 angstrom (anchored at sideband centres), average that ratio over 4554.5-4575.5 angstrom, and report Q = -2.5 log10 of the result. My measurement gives -0.02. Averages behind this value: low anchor 74.9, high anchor 94.9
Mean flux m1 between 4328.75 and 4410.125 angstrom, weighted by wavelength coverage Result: 79.7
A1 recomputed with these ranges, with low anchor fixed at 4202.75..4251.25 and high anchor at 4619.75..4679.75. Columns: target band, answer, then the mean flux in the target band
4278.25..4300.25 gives 0.14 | 70.5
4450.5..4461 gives 0.06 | 82.4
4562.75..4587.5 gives -0.02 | 93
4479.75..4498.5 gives -0.04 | 90.9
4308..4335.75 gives 0.07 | 76.8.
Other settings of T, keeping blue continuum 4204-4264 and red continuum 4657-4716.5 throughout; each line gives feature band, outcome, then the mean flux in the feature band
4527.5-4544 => -0.4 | 89.6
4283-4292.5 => 0.8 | 72.7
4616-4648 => -1.9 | 95.6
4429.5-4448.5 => -0.7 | 87.1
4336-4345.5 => 1.0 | 72.7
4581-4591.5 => -0.5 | 93.4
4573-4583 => -0.5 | 92.9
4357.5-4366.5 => -0.4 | 85.5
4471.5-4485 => -0.8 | 90.7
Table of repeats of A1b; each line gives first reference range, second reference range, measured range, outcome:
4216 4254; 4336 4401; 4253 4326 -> 0.104 mag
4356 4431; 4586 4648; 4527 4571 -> -0.001 mag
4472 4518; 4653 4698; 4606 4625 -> -0.030 mag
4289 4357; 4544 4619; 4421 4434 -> -0.076 mag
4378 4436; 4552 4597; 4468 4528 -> -0.056 mag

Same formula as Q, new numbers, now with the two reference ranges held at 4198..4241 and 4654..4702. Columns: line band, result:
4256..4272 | 0.06 mag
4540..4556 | -0.03 mag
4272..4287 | 0.09 mag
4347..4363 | -0.03 mag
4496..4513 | -0.11 mag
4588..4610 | -0.05 mag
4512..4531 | -0.05 mag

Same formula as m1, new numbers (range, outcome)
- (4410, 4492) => 87.5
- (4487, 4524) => 94.4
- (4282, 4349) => 71.8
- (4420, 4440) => 87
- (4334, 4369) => 80.9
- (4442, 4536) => 90.1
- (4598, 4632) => 95.6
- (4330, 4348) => 77.9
